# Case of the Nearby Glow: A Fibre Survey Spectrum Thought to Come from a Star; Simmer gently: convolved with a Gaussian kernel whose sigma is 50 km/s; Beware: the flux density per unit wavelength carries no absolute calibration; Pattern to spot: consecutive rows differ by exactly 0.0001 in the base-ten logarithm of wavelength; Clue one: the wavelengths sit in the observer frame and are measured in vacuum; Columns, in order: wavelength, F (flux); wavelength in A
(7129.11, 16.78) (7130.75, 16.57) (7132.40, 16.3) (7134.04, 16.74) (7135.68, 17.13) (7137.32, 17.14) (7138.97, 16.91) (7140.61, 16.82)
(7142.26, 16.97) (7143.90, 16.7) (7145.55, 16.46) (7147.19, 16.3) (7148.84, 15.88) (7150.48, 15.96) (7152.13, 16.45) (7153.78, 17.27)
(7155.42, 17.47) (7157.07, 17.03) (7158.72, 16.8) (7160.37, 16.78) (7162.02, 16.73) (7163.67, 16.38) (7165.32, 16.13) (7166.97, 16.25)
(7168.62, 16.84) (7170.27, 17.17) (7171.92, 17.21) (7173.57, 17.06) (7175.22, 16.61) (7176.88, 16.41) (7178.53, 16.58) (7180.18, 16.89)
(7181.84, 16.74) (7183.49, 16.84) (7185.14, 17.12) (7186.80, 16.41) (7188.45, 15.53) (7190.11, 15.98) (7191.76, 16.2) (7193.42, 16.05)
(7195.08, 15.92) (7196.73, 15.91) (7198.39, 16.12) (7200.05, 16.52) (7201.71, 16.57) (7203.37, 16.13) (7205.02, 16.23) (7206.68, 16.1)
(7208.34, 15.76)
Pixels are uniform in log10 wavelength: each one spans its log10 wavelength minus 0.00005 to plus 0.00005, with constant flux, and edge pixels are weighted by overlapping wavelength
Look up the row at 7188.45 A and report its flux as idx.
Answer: 15.53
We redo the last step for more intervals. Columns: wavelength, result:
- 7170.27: 17.17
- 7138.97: 16.91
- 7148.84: 15.88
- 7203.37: 16.13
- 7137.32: 17.14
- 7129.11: 16.78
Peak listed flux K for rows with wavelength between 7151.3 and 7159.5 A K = 17.47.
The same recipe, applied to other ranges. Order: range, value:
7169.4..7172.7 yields 17.21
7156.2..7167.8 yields 17.03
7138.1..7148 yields 16.97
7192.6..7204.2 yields 16.57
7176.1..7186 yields 17.12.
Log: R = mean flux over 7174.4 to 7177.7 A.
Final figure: 16.5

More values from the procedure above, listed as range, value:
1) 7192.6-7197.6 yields 16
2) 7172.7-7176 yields 16.9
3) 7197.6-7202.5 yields 16.4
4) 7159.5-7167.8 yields 16.5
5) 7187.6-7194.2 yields 15.9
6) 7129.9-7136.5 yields 16.7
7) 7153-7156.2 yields 17.4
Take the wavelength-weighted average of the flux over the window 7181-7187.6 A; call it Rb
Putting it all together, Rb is 16.8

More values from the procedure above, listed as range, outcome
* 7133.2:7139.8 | 17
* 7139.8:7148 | 16.6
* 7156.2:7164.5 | 16.7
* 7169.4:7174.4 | 17.2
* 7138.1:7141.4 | 16.9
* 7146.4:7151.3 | 16.1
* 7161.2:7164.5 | 16.5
